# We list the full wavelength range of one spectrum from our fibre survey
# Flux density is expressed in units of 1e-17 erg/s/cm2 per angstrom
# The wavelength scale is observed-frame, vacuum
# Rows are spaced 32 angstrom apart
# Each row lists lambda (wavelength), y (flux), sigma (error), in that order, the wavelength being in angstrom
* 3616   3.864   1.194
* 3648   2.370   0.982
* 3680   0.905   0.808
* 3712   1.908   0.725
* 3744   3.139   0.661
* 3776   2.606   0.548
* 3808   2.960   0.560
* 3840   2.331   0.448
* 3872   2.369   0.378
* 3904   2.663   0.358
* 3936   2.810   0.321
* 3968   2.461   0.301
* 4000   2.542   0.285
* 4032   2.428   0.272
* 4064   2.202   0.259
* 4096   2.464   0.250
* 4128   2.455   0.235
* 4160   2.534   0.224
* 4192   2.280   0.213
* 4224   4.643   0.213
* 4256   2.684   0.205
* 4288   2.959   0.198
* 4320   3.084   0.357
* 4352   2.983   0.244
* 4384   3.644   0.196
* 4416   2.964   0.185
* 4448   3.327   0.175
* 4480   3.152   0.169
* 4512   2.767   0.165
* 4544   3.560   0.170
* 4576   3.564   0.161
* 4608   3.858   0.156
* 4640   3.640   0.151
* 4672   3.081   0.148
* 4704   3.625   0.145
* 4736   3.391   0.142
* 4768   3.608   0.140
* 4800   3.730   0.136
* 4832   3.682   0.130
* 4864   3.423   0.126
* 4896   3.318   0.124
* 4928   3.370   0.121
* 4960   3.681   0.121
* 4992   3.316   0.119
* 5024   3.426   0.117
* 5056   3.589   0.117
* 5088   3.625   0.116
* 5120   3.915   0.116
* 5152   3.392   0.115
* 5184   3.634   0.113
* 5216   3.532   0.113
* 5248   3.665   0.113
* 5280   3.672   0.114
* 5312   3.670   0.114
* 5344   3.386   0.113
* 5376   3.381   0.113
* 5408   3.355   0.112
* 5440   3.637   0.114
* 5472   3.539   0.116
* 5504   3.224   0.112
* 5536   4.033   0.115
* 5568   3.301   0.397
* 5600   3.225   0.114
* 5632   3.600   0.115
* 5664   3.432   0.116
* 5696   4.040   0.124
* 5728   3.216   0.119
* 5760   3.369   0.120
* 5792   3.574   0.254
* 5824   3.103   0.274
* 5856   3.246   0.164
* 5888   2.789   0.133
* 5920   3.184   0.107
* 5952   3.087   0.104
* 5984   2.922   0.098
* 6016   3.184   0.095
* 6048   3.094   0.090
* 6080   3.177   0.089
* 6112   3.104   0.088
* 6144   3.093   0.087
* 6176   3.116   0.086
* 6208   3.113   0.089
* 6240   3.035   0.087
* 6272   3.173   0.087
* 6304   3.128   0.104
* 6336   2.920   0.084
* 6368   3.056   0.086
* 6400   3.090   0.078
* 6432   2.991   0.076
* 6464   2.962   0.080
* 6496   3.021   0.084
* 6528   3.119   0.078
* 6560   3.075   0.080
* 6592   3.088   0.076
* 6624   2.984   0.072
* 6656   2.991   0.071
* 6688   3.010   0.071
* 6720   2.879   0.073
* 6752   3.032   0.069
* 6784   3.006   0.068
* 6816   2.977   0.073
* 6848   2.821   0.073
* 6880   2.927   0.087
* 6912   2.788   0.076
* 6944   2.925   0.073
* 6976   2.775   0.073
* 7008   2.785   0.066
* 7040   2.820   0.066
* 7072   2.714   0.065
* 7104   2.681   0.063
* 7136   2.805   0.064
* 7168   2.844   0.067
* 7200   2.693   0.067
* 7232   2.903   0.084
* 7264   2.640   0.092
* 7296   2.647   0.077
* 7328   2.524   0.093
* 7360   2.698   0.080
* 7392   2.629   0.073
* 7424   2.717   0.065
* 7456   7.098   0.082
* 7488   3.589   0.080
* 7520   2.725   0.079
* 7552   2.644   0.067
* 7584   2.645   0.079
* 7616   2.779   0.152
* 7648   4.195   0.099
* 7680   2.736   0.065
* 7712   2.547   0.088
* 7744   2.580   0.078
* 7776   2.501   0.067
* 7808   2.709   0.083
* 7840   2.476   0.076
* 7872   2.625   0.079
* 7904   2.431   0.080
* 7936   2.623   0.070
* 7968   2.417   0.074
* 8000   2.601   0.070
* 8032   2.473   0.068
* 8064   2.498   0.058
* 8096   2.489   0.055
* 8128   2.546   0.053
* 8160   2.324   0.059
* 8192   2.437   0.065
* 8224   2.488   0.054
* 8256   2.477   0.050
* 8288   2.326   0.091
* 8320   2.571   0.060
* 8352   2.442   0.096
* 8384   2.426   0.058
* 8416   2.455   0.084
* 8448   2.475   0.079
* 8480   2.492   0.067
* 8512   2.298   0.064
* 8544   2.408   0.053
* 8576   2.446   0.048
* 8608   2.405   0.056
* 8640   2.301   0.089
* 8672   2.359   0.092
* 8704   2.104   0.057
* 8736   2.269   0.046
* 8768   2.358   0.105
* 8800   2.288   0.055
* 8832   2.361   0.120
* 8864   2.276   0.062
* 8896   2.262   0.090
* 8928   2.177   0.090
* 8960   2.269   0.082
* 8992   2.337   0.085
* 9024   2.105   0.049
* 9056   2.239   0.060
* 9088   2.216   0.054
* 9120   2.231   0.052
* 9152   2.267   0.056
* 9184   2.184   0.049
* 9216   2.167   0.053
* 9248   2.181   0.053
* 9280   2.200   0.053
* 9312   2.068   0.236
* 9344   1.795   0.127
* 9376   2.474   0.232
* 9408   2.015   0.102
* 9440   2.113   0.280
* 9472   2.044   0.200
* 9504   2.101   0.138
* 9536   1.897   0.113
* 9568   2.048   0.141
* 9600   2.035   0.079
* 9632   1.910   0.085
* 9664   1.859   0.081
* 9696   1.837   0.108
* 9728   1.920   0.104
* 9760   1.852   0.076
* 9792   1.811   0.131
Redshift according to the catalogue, 0.14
